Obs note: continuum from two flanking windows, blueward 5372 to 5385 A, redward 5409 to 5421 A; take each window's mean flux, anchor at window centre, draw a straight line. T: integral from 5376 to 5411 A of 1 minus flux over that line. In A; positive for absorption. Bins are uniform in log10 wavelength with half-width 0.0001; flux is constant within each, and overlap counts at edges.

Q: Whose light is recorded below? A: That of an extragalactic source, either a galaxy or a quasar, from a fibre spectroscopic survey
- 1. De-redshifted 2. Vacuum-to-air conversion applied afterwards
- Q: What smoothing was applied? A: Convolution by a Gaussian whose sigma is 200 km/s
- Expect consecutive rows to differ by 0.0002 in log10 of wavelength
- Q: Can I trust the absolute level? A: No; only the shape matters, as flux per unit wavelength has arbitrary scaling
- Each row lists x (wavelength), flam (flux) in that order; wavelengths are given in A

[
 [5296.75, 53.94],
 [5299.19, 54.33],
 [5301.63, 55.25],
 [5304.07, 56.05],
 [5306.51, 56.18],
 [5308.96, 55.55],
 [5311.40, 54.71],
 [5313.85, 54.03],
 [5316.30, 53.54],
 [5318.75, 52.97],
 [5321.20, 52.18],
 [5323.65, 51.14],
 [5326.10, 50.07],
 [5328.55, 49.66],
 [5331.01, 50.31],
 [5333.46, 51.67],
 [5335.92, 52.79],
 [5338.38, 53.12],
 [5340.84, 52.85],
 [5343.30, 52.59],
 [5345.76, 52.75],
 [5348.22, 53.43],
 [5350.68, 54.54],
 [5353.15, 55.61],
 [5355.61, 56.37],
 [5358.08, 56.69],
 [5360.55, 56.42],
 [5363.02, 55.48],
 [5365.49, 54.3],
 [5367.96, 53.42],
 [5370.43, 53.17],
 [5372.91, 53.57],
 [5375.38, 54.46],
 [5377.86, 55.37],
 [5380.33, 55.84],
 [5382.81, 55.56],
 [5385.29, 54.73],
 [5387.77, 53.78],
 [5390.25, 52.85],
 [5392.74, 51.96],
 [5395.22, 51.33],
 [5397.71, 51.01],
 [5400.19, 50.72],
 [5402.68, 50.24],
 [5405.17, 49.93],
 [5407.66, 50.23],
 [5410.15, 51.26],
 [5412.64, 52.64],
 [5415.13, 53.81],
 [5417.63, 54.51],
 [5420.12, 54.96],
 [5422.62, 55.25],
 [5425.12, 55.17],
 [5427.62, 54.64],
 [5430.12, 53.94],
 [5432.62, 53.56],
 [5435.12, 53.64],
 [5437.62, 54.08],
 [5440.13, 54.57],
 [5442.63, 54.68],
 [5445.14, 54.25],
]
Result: 1.18 A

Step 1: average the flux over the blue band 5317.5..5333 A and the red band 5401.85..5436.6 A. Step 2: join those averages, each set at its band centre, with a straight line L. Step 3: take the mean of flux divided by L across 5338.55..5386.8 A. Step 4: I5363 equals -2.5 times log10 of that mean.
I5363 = -0.05 mag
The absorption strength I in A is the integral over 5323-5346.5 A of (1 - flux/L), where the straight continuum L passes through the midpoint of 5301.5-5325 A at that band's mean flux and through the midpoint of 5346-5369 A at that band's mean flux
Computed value 1.24 A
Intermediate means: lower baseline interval 54.1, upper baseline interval 55.1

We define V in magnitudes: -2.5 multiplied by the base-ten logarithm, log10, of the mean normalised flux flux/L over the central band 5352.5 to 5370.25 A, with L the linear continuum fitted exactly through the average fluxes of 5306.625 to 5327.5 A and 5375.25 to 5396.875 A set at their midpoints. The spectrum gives -0.03 mag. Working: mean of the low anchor 53.2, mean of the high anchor 53.9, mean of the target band 55.3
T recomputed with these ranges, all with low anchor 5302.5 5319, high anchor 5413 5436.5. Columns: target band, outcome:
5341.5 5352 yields 0.3 A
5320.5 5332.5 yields 0.9 A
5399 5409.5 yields 0.8 A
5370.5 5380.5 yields 0.0 A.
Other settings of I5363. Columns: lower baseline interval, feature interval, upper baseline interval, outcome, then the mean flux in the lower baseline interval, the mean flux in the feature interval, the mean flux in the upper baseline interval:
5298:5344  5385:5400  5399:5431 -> 0.012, 53.1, 52.3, 52.9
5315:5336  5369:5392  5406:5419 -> -0.045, 51.5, 54.3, 52.5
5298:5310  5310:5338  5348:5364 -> 0.068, 55.5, 52.1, 55.6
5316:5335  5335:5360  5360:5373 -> -0.024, 51.4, 54.2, 54.3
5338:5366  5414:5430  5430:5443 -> -0.010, 54.6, 54.7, 54.1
